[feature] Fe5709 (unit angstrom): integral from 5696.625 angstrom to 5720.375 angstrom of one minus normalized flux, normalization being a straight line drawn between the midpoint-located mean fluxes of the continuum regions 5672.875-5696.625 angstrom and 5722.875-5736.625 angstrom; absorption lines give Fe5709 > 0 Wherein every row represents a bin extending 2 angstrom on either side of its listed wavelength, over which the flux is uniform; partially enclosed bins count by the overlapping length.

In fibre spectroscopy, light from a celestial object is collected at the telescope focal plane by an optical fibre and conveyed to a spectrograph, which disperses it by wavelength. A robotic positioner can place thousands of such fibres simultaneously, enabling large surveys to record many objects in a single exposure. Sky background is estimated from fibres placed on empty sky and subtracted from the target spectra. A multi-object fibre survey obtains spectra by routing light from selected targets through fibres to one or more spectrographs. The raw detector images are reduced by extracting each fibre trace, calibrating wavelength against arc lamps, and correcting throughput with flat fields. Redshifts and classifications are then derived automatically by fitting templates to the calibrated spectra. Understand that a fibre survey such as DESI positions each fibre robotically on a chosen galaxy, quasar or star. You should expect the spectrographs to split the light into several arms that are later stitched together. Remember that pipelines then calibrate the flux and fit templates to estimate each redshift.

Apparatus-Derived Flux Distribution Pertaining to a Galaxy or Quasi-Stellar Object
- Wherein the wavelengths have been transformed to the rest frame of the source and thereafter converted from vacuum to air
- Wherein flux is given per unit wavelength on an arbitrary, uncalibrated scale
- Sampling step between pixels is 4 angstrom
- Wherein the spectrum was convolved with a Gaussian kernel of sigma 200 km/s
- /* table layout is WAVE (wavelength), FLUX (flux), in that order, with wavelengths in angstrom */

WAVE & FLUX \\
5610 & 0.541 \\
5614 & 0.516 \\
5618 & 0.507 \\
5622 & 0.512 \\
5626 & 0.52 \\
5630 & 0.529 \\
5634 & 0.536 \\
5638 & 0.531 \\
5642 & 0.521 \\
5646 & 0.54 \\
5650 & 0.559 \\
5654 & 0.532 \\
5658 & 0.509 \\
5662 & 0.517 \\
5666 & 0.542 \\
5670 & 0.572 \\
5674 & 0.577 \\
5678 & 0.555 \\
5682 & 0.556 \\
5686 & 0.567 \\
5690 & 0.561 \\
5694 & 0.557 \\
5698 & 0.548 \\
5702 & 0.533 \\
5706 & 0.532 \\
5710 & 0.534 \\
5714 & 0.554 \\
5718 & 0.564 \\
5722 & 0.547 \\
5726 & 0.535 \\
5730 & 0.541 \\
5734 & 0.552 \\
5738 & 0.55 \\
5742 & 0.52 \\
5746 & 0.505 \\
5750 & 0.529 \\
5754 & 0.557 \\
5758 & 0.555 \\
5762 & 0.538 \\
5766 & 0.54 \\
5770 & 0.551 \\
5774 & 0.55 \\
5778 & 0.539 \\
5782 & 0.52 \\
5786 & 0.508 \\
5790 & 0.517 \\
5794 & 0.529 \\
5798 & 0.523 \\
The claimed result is 0.3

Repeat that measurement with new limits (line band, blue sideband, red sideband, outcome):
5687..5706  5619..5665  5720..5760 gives -0.5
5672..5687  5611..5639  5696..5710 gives -0.9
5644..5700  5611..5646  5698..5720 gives -1.6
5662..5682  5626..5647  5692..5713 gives -0.8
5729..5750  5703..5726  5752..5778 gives 0.5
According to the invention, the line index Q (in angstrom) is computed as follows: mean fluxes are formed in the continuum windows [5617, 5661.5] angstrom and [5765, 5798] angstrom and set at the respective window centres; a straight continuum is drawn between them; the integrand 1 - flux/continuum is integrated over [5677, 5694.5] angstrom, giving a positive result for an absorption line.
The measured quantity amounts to -1.0 angstrom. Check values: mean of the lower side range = 0.527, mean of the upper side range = 0.531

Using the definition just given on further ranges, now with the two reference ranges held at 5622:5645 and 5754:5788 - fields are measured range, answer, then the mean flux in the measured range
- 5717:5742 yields -0.5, 0.545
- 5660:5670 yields -0.2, 0.538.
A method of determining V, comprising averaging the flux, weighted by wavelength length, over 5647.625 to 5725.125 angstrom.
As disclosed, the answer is 0.548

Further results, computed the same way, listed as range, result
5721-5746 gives 0.538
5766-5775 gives 0.548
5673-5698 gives 0.56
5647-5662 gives 0.532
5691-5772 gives 0.542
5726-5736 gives 0.544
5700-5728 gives 0.543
